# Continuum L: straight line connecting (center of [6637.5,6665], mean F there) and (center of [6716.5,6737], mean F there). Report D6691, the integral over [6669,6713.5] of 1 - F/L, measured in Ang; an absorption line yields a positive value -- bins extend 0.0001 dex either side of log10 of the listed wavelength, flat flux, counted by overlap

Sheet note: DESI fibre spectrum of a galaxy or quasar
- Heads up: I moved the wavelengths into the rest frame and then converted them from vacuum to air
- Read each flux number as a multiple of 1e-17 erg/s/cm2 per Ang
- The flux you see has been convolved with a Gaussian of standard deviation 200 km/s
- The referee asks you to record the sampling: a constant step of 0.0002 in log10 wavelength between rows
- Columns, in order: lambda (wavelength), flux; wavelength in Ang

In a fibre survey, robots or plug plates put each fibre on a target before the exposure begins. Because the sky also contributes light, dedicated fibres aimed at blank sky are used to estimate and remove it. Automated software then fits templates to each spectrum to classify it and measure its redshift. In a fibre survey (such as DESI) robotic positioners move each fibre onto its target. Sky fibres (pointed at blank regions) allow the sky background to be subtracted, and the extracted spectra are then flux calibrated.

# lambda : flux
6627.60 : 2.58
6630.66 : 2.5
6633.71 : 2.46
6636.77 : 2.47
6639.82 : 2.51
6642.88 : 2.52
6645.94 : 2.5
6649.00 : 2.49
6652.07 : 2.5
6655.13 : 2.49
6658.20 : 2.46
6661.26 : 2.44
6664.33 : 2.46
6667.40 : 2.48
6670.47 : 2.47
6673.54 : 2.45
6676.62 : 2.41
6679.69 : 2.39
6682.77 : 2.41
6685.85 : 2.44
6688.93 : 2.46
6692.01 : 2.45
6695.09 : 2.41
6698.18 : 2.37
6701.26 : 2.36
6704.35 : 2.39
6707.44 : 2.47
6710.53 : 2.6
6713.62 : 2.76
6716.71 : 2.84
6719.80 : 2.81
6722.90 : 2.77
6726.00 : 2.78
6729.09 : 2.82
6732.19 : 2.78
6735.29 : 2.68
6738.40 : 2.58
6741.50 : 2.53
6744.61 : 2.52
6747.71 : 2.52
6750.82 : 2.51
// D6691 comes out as 3.3 Ang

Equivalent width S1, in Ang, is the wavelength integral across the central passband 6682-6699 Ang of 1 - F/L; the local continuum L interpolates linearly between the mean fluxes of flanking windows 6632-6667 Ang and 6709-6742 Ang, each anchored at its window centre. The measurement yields 1.2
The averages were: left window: 2.48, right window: 2.73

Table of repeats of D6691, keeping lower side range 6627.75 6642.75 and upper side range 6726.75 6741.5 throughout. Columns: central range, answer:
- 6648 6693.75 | 2.1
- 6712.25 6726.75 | -0.7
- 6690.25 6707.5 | 1.5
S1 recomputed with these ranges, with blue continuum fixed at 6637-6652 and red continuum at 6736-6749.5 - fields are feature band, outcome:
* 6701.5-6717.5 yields -0.3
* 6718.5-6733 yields -1.5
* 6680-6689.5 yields 0.3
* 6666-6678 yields 0.3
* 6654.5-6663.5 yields 0.2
